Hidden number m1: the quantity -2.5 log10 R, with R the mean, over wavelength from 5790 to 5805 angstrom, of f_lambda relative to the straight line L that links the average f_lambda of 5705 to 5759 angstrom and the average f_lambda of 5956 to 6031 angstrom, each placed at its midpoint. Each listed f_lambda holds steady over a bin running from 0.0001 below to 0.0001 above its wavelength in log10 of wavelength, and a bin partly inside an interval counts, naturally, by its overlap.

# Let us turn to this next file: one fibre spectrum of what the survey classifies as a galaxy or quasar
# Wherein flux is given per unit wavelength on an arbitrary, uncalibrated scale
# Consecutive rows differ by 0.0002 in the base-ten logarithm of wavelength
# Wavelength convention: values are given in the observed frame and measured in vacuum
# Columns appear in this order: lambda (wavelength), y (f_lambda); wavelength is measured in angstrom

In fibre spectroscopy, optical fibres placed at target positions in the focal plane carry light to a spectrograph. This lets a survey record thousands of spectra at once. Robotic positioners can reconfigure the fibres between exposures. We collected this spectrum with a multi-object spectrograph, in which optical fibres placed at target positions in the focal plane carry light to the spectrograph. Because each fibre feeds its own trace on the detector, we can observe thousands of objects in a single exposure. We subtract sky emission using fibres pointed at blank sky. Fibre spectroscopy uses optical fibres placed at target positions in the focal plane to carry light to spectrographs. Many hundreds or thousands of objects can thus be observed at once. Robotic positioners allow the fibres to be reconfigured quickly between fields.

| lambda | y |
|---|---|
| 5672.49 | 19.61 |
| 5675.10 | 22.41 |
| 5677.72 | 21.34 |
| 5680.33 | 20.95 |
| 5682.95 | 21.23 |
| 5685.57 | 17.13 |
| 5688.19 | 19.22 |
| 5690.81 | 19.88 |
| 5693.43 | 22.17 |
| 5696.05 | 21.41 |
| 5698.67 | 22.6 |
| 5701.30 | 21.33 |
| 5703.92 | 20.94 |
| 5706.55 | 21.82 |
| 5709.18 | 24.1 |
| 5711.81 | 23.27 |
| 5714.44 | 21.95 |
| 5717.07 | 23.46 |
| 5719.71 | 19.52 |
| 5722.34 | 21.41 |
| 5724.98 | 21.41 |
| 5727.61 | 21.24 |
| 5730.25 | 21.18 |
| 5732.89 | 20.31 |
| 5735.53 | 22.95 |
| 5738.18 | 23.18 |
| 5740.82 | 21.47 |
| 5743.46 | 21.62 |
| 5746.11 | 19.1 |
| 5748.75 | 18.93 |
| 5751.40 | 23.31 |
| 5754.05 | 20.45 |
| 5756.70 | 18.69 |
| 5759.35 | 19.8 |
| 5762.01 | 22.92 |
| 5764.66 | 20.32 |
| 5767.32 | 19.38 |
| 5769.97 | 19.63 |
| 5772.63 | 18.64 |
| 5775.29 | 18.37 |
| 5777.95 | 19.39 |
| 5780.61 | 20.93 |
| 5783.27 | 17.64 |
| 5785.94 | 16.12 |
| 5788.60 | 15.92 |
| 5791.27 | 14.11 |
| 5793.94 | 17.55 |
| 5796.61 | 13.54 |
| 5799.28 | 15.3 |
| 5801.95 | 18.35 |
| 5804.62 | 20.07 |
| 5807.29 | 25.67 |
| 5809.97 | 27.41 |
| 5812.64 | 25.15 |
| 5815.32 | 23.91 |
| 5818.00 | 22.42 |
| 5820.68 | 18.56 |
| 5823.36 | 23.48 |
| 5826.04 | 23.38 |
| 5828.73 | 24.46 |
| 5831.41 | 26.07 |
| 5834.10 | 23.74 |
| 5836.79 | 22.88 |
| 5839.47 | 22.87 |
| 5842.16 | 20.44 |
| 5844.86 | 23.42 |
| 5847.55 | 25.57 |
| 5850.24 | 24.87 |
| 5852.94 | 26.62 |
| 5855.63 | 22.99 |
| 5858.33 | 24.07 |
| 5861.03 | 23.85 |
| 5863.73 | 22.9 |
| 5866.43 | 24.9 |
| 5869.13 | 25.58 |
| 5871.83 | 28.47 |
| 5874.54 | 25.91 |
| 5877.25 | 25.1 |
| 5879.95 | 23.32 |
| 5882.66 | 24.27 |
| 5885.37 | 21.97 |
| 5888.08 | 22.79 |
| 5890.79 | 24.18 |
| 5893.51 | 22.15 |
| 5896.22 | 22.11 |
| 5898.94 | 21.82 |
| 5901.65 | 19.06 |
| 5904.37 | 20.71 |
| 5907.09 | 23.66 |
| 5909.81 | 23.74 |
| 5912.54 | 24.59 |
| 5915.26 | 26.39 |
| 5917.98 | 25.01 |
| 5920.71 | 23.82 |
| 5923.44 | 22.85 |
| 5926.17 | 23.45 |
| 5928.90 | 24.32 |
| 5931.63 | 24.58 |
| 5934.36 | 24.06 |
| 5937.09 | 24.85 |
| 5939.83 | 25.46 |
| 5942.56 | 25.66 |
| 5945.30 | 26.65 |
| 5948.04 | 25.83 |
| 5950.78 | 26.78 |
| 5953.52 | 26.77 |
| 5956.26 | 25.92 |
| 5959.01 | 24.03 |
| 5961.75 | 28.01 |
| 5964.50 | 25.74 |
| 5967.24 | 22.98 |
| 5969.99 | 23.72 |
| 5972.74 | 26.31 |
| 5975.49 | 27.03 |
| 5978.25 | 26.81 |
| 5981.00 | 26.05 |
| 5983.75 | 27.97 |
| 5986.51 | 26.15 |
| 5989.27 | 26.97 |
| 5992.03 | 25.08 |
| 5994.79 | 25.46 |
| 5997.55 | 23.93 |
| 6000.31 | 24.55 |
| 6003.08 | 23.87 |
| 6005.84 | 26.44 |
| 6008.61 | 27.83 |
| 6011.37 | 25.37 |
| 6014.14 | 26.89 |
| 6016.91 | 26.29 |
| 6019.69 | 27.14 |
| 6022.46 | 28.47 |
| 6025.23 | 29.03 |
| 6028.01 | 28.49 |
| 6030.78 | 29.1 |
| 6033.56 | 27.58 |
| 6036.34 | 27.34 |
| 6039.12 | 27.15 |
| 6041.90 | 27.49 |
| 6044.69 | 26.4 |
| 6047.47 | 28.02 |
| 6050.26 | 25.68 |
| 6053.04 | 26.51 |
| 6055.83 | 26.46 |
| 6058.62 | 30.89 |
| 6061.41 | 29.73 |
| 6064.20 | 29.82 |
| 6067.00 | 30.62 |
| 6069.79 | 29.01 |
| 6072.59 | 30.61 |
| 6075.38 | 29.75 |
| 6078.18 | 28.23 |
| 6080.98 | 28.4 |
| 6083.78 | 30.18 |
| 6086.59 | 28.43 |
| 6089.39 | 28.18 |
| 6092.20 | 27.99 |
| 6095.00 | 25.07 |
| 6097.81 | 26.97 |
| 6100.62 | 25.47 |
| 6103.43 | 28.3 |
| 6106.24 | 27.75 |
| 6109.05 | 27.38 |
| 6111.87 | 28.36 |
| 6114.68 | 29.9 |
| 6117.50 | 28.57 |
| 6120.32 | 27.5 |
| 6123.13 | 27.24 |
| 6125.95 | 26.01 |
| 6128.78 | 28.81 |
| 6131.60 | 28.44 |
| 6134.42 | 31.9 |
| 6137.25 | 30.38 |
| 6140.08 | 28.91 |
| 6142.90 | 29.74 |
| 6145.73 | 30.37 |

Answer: 0.36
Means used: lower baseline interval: 21.4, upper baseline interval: 26.2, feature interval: 16.3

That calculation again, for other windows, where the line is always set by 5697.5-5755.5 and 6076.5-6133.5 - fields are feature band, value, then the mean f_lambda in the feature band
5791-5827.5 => 0.107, 20.8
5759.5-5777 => 0.126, 19.9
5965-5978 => 0.020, 25.2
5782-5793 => 0.377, 16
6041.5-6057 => 0.010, 26.7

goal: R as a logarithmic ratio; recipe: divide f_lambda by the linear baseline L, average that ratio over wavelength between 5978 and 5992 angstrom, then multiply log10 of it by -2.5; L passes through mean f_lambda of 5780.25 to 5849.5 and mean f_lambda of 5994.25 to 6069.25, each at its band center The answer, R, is -0.026 mag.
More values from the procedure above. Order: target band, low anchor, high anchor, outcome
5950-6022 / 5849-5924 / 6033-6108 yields 0.01 mag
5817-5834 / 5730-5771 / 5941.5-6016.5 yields -0.03 mag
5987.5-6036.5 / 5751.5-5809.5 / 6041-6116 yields -0.02 mag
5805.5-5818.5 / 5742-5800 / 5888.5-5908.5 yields -0.25 mag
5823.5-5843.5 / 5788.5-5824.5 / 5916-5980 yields -0.11 mag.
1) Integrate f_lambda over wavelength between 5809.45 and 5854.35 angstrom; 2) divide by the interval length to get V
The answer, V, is 23.8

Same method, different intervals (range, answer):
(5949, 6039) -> 26.4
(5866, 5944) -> 23.9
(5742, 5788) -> 19.7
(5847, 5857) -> 25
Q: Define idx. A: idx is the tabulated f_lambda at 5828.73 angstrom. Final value 24.46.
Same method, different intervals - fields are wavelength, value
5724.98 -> 21.41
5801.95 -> 18.35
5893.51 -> 22.15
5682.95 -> 21.23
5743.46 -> 21.62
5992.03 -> 25.08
